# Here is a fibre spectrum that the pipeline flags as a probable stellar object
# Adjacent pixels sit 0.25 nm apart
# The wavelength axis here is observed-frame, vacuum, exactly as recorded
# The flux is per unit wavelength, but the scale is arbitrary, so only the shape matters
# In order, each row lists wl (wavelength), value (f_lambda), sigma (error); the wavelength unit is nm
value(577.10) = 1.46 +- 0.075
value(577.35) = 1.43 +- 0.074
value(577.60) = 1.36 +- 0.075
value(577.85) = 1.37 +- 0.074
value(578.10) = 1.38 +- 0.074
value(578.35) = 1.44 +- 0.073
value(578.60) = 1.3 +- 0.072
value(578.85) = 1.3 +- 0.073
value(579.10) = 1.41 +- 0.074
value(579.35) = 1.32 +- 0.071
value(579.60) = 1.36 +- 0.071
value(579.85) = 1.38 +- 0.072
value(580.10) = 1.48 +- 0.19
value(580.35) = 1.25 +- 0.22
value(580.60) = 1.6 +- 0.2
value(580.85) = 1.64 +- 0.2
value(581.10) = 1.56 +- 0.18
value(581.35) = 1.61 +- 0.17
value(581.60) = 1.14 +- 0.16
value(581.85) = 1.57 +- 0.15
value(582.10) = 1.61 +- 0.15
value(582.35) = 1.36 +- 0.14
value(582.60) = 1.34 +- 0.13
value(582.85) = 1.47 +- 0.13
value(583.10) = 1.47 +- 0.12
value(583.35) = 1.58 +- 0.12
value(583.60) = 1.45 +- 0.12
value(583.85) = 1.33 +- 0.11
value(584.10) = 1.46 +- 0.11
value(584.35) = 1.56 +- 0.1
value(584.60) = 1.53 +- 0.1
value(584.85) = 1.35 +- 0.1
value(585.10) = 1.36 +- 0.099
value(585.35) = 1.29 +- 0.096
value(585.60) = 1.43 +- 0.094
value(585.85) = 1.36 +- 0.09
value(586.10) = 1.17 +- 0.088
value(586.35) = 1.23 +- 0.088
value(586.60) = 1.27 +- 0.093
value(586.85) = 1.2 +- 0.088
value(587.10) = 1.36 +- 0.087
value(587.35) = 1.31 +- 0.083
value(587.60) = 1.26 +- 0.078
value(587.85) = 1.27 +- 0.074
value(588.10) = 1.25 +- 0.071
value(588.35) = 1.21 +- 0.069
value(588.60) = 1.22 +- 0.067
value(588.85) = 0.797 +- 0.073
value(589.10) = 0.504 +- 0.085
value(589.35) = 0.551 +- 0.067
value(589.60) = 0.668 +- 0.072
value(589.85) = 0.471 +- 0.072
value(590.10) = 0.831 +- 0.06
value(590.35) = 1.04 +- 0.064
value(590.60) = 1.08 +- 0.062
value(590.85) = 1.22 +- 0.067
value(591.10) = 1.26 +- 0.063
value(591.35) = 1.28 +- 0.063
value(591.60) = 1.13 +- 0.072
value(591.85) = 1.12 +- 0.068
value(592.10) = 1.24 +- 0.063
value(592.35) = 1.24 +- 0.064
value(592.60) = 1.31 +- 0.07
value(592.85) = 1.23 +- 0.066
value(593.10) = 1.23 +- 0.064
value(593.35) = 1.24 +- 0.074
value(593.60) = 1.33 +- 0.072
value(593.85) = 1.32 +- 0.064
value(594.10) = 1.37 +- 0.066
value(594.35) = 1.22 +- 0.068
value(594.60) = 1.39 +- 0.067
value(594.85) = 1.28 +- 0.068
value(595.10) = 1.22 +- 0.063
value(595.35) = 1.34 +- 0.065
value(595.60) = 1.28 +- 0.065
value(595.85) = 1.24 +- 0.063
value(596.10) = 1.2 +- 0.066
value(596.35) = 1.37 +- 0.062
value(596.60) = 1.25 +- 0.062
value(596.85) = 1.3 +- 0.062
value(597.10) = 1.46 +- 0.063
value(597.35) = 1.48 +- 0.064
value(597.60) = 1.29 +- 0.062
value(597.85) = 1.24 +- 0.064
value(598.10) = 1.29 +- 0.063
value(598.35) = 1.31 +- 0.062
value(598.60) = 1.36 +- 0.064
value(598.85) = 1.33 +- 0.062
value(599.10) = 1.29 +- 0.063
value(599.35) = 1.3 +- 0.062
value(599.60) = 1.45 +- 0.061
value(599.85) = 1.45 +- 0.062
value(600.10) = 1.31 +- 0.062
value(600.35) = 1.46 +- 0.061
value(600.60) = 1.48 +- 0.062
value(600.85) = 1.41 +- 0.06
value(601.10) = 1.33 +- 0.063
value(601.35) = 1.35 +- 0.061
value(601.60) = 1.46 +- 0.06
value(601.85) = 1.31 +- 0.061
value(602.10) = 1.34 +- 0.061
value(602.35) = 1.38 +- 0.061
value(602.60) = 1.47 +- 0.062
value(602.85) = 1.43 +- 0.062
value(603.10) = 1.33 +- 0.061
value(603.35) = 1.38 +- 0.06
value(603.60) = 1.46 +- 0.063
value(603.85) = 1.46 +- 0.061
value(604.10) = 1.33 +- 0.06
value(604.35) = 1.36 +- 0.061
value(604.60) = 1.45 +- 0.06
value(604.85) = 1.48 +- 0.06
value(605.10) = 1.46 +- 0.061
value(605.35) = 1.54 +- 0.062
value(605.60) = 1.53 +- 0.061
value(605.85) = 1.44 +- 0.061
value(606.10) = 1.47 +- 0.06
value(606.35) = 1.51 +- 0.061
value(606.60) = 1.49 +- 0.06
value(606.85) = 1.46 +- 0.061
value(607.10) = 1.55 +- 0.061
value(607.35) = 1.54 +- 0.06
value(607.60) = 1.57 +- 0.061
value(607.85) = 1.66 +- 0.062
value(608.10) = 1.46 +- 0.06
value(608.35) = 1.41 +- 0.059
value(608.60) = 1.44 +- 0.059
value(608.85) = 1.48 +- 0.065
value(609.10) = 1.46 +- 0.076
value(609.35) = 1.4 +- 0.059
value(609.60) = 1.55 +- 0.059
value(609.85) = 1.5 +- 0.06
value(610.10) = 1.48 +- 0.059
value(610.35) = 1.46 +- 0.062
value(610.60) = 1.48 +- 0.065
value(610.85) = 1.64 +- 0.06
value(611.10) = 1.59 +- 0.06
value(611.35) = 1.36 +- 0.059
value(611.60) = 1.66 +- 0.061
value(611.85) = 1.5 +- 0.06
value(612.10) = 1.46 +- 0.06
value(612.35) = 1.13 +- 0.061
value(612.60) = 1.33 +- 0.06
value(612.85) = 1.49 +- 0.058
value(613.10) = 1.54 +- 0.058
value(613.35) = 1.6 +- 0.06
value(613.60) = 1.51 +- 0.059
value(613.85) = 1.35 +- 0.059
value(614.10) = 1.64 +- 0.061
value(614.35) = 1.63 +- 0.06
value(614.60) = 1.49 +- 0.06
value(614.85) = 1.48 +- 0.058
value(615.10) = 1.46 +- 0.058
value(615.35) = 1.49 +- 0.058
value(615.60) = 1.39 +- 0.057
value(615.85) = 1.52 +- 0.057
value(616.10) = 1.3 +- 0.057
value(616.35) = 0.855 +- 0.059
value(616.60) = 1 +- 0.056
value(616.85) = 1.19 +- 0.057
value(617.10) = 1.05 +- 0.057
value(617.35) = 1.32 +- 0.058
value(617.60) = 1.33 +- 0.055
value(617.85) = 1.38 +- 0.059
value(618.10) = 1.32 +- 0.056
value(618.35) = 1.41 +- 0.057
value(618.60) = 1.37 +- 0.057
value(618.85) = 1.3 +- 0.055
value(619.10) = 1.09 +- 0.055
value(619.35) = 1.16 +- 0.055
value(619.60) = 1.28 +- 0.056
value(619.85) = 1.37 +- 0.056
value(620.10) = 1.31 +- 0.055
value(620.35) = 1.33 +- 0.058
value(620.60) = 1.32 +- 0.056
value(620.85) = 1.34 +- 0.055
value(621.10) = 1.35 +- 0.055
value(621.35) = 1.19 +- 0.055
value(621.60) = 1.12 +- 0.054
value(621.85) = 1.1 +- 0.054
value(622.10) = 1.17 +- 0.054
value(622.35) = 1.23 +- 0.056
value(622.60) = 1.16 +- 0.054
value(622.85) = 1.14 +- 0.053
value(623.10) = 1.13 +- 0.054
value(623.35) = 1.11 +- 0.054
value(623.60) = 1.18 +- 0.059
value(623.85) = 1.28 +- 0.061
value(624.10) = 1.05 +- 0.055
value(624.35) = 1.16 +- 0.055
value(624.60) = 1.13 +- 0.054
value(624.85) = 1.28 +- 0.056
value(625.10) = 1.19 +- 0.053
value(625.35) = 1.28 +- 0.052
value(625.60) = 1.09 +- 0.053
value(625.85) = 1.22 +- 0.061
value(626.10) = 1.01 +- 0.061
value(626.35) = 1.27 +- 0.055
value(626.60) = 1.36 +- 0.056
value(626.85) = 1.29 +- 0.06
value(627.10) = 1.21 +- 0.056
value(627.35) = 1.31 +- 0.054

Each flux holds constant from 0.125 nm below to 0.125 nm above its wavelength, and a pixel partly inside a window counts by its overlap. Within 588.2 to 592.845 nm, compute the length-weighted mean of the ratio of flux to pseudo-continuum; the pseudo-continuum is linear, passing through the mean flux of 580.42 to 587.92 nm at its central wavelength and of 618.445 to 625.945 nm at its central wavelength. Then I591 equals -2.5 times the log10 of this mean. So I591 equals 0.325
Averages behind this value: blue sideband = 1.4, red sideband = 1.22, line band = 1.02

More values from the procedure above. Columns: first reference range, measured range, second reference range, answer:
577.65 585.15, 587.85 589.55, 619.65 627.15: 0.43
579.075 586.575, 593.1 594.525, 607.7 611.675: 0.13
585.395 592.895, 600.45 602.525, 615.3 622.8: -0.18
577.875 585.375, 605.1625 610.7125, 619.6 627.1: -0.16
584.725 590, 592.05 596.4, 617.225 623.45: -0.12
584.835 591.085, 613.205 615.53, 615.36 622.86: -0.23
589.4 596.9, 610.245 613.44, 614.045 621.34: -0.15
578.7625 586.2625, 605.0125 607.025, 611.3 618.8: -0.07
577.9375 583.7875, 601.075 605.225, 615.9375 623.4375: -0.07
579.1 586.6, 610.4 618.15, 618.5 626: -0.12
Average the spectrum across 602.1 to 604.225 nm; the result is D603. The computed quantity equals 1.4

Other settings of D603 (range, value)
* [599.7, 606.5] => 1.42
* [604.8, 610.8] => 1.49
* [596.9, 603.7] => 1.37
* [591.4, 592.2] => 1.17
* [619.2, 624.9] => 1.21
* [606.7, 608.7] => 1.51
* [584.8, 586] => 1.35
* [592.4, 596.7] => 1.28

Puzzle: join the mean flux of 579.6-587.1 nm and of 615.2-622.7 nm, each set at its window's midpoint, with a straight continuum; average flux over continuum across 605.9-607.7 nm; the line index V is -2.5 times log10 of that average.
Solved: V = -0.15 mag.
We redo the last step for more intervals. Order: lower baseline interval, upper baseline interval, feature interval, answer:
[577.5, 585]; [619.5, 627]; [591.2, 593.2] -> 0.13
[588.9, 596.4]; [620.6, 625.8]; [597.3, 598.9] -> -0.16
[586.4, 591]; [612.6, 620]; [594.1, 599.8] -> -0.17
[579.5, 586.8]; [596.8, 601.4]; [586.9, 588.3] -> 0.10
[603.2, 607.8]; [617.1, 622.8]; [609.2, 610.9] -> -0.07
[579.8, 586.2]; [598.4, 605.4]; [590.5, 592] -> 0.20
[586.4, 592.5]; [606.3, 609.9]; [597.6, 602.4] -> -0.03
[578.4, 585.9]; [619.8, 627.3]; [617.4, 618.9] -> -0.09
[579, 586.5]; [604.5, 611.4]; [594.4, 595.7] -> 0.13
